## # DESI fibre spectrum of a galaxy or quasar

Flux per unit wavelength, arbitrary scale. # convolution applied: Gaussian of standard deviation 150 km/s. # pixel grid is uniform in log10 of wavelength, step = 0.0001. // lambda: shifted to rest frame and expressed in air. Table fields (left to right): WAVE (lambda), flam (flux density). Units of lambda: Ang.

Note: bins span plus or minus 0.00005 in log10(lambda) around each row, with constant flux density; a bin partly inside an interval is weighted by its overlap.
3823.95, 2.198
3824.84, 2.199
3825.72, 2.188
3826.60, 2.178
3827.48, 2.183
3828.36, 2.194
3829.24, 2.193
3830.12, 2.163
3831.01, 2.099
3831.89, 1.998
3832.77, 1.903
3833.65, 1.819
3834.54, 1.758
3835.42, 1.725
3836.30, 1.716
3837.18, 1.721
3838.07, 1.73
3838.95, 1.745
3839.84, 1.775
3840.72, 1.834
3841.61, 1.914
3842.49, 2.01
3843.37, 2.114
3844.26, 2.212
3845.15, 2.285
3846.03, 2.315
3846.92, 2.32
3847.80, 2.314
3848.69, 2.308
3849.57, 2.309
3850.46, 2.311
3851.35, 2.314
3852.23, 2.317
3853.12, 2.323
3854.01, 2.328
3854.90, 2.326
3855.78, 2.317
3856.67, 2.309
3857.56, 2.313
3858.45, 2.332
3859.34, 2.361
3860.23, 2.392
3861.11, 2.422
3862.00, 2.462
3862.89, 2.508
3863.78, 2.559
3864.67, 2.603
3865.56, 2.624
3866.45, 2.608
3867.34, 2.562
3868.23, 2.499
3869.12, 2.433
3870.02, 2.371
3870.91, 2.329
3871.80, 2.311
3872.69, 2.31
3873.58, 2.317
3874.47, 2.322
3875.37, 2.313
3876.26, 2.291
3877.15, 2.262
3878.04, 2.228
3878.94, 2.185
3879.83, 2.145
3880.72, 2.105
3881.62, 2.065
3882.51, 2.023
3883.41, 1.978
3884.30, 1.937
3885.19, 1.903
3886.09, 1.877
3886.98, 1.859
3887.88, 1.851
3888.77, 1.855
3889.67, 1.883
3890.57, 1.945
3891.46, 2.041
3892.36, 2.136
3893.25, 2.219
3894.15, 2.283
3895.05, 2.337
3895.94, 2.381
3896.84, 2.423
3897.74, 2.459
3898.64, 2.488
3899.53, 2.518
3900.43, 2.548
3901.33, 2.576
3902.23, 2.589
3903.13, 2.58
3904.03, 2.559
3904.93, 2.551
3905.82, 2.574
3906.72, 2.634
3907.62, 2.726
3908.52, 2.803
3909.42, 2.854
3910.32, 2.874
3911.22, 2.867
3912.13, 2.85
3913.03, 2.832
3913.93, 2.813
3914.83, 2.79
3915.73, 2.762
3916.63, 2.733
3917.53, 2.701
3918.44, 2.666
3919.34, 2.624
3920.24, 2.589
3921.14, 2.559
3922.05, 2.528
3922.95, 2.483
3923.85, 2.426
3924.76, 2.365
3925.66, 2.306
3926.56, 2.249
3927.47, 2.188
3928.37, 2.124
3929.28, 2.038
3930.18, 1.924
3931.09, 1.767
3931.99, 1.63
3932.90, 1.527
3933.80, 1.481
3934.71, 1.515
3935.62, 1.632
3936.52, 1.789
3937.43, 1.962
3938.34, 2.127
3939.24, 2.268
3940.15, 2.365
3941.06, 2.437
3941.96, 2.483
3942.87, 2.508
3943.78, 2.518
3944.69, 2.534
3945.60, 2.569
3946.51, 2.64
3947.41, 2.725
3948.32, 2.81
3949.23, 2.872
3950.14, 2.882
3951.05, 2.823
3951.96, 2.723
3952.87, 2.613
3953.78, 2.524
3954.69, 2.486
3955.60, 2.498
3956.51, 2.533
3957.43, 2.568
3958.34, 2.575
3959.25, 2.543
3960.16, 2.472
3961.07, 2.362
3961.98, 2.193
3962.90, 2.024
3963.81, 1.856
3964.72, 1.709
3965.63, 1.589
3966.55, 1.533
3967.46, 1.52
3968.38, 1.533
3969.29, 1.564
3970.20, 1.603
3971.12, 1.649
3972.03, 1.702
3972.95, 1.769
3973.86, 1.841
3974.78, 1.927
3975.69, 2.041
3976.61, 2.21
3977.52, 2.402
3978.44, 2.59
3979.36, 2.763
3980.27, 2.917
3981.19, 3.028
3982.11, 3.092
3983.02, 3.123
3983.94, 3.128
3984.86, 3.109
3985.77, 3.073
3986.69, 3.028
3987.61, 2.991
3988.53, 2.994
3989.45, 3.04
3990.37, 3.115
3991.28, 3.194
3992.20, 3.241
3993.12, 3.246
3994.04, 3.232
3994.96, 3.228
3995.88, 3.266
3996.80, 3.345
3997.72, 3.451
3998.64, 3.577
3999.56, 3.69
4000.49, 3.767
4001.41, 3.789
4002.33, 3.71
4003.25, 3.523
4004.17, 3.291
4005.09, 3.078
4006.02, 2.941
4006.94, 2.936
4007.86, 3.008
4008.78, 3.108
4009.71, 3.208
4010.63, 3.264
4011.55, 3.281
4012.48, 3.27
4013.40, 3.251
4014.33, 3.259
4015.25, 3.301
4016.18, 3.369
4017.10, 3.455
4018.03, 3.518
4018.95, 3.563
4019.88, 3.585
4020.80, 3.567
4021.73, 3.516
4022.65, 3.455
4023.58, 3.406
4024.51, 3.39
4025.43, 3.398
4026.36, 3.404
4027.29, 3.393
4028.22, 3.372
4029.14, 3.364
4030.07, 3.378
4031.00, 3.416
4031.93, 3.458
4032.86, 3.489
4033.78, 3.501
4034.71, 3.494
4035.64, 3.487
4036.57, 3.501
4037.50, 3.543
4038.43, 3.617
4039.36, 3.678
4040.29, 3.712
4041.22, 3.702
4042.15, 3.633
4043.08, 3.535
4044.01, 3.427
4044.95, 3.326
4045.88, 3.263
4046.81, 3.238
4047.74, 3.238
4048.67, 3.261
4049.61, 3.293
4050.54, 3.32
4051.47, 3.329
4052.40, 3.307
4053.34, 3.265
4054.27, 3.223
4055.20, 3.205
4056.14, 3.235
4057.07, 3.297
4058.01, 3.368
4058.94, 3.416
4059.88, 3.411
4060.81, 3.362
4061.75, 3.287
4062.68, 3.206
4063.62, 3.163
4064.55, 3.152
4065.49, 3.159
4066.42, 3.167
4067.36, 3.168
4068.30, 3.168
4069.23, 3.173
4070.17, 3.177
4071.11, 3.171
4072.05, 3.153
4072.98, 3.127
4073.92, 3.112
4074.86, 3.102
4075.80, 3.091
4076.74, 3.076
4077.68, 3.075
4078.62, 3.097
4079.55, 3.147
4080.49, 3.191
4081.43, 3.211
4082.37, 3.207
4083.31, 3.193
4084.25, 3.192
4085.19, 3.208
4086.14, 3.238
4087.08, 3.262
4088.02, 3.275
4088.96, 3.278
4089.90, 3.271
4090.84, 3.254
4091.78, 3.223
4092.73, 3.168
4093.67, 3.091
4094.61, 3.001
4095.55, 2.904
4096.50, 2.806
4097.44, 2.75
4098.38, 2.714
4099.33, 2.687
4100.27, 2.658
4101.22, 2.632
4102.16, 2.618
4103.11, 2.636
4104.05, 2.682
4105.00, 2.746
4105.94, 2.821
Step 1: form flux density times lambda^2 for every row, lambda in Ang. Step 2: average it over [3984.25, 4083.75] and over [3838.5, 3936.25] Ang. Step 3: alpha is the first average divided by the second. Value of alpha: 1.55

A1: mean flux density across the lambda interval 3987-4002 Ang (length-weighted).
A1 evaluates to 3.32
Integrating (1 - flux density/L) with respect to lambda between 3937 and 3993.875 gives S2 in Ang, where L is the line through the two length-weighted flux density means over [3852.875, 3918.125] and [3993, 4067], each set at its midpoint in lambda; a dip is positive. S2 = 9.1 Ang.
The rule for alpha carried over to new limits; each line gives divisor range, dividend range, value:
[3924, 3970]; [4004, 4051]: 1.60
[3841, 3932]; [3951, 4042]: 1.33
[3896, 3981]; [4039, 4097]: 1.48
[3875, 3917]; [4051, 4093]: 1.48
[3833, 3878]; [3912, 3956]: 1.11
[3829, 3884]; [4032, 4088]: 1.65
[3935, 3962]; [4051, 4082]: 1.38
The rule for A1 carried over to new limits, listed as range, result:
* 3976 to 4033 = 3.25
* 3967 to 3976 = 1.71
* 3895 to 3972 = 2.35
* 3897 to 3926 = 2.63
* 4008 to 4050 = 3.42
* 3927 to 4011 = 2.56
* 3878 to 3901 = 2.14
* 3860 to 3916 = 2.39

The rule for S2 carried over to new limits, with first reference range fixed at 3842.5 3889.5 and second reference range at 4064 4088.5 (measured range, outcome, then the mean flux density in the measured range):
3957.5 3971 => 3.72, 1.94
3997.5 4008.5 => -2.08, 3.39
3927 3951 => 3.43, 2.22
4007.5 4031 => -3.56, 3.37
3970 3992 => 1.17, 2.62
